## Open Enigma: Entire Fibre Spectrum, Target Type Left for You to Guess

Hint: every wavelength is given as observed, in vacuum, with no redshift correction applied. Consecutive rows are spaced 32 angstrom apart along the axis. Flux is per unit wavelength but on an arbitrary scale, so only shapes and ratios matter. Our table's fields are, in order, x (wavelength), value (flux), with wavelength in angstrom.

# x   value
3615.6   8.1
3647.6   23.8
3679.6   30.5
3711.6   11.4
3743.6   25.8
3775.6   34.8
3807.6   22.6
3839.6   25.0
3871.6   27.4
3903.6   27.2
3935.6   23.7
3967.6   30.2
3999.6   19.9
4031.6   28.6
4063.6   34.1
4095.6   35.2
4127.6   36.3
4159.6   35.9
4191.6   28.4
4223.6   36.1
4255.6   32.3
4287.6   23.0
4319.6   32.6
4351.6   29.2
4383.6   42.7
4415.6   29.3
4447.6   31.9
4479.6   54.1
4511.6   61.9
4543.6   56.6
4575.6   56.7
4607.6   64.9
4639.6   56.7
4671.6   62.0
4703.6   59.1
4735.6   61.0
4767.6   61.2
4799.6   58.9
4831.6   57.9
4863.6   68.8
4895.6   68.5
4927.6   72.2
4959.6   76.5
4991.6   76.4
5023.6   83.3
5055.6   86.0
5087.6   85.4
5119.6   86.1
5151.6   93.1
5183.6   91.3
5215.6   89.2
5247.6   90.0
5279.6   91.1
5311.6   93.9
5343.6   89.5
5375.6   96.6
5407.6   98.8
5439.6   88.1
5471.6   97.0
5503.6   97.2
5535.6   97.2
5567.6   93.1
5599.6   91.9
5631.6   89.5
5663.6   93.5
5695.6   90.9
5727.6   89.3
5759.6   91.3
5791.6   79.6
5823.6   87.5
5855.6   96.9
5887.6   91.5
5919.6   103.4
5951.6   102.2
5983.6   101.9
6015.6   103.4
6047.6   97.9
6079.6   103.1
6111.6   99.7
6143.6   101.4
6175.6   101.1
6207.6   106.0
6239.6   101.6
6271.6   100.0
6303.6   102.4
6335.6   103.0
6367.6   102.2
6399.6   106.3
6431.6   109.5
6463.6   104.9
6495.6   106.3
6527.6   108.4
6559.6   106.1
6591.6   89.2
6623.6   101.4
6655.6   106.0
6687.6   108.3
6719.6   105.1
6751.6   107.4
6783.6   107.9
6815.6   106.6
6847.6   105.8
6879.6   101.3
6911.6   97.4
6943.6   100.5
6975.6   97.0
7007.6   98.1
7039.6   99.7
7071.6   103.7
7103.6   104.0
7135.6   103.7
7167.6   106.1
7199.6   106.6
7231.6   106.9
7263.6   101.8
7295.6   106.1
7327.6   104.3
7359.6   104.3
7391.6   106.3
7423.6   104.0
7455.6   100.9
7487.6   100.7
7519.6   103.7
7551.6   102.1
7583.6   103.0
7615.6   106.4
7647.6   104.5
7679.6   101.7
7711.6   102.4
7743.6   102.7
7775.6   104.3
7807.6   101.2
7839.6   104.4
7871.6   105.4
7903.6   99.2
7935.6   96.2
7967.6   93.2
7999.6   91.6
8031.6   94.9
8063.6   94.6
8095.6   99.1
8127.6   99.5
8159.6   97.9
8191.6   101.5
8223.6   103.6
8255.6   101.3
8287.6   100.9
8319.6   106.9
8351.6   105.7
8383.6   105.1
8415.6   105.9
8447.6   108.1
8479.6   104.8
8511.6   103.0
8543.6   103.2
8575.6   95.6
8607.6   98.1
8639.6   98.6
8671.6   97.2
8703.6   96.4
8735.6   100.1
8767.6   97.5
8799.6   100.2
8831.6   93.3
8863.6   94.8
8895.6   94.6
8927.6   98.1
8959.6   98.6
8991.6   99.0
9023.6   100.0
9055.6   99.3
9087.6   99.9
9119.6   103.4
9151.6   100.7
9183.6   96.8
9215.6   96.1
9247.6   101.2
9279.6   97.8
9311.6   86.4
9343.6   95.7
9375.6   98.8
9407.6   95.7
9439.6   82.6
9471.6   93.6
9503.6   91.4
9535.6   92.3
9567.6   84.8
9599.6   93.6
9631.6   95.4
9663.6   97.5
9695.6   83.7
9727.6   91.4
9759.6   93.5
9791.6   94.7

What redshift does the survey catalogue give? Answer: 0.12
